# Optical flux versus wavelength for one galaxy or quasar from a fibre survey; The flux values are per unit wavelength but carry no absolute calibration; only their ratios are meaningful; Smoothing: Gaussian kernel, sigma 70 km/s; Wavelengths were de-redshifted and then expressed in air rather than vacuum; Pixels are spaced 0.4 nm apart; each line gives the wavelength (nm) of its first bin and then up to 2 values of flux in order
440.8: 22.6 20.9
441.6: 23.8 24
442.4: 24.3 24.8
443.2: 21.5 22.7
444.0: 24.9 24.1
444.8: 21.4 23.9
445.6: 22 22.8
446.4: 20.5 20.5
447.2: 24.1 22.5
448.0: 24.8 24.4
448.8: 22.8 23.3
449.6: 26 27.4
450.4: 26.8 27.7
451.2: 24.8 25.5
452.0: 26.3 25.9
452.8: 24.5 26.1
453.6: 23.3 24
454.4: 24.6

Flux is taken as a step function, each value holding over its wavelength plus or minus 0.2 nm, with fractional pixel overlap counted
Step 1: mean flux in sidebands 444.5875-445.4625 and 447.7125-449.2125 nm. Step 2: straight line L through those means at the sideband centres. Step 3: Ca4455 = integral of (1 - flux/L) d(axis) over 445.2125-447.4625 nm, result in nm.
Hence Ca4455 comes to 0.09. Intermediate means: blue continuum 22.6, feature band 22.2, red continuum 23.8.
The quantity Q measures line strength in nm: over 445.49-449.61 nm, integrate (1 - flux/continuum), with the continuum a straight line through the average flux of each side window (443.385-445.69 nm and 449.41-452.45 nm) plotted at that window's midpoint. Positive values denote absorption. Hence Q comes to 0.29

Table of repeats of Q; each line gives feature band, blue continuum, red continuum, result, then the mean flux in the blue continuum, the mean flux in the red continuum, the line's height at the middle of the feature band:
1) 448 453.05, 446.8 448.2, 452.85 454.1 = -0.317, 23.3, 24.5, 23.9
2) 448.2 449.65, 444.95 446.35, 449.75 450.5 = 0.109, 22.6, 27.1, 25.9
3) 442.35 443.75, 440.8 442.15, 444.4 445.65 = -0.028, 22.8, 22.8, 22.8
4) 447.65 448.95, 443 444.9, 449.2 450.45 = 0.075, 23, 26.2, 25.4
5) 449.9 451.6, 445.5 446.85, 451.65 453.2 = -0.137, 21.5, 25.6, 24.5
